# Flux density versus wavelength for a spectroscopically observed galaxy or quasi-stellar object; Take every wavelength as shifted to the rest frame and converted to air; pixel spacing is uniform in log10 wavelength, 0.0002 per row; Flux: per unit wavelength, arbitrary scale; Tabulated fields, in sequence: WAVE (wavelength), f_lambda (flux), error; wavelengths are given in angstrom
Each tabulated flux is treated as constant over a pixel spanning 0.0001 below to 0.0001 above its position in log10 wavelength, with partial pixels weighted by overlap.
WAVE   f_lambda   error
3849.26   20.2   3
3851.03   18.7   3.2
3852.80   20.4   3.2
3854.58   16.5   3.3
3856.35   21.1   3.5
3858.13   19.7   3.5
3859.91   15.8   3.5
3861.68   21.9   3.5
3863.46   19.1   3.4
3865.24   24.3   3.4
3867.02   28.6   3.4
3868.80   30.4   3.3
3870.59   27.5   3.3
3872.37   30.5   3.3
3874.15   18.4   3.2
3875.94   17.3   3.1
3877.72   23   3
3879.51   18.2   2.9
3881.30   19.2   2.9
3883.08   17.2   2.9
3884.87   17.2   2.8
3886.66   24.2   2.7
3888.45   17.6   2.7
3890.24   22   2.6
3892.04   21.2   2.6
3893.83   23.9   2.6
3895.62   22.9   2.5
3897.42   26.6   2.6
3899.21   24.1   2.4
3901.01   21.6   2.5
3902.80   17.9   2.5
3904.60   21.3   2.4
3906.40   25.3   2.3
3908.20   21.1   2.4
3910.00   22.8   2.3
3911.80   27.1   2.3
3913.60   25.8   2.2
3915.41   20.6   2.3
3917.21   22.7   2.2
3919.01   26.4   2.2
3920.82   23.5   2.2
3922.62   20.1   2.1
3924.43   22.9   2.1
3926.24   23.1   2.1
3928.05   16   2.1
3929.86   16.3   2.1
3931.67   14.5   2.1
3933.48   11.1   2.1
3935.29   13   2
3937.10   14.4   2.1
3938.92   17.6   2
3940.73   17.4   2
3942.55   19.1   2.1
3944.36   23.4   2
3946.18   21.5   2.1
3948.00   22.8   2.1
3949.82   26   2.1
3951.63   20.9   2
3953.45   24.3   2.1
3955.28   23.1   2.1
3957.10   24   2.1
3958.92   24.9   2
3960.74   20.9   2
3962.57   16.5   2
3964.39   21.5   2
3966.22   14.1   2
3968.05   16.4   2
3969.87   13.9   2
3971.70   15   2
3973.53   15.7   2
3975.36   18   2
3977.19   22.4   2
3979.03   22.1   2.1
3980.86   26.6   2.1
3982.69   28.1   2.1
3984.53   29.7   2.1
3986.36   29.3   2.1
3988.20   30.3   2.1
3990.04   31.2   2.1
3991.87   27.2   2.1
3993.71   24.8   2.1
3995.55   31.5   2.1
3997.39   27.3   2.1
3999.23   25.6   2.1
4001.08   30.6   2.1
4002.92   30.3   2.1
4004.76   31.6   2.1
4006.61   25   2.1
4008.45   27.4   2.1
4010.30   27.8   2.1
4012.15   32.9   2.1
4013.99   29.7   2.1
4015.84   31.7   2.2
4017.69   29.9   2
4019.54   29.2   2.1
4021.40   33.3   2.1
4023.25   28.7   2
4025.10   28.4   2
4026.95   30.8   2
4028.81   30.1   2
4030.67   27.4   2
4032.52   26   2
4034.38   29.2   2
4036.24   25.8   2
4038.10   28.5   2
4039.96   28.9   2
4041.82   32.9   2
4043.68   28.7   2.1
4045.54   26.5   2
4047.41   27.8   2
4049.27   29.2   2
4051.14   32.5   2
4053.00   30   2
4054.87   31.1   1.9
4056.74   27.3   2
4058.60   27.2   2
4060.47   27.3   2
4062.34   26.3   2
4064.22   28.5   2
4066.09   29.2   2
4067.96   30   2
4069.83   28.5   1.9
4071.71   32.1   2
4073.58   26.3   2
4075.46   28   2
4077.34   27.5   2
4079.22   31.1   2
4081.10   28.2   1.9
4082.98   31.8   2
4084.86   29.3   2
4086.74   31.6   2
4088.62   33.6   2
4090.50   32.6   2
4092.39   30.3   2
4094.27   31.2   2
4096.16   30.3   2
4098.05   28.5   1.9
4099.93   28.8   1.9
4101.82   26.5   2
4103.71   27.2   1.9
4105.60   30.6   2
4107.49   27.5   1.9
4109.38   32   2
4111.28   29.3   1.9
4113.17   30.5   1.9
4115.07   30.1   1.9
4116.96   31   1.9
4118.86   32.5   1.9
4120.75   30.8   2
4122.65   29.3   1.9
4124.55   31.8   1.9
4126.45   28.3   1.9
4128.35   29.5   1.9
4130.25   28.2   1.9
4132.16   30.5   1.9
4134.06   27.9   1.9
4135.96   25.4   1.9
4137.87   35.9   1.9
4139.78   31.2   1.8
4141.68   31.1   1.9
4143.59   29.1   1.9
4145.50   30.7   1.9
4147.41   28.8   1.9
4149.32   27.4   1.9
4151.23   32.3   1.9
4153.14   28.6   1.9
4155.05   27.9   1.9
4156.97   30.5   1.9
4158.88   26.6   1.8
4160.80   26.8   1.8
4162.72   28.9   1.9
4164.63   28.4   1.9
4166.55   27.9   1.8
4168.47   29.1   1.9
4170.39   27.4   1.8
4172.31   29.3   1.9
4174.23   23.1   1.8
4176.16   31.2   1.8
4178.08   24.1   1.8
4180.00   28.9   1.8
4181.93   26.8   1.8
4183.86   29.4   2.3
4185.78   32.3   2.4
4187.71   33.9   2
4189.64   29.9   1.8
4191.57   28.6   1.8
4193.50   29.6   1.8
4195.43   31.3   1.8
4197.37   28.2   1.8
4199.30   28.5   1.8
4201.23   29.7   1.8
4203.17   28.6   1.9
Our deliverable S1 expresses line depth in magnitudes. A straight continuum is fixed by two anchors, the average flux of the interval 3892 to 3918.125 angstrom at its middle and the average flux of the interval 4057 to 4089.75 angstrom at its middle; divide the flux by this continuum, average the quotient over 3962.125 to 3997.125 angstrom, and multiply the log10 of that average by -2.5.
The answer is 0.13 mag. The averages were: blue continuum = 23.1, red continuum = 29.2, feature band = 23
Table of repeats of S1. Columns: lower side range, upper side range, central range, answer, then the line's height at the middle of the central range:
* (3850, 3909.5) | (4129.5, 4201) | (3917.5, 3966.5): 0.16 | 23.3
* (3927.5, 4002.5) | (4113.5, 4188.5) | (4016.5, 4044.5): -0.19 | 24.4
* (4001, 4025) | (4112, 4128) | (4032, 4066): 0.05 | 30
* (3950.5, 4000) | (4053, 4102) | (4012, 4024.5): -0.19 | 25.8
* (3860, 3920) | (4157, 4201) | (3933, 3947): 0.34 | 23.6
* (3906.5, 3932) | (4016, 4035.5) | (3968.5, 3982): 0.33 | 25.8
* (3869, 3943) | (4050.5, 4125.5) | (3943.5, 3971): 0.12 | 23.4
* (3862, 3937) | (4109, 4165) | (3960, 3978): 0.35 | 23.9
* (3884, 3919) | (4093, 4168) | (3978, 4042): -0.12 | 25.8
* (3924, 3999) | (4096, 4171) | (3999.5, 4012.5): -0.23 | 23.5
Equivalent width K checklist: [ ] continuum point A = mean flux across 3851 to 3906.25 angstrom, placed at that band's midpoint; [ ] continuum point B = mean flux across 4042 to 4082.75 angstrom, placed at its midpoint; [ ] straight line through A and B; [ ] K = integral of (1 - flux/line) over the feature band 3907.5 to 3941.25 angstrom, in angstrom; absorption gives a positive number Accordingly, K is 5.13 angstrom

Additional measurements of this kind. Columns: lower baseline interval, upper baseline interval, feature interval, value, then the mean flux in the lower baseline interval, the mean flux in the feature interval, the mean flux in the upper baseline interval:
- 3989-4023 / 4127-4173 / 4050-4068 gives 0.2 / 29.3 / 28.9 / 29.1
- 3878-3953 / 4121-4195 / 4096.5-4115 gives -1.2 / 20.8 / 29.1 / 29.2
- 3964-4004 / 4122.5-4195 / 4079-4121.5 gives -4.2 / 24.2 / 30.2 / 29.1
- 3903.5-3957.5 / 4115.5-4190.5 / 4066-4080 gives -1.5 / 20.9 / 29.1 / 29.3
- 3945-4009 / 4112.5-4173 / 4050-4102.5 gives -4.3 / 24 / 29.5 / 29.5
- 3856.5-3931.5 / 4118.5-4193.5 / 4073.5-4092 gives -2.0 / 22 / 30.2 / 29.2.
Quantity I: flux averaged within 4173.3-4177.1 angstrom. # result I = 27.1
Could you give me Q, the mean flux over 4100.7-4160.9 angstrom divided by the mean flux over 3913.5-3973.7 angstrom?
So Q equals 1.51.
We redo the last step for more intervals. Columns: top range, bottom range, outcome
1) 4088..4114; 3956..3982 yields 1.53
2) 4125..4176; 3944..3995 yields 1.27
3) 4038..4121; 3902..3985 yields 1.43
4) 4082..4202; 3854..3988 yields 1.39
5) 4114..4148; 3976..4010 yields 1.09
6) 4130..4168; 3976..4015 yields 1.04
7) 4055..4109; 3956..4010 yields 1.21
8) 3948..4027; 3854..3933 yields 1.17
